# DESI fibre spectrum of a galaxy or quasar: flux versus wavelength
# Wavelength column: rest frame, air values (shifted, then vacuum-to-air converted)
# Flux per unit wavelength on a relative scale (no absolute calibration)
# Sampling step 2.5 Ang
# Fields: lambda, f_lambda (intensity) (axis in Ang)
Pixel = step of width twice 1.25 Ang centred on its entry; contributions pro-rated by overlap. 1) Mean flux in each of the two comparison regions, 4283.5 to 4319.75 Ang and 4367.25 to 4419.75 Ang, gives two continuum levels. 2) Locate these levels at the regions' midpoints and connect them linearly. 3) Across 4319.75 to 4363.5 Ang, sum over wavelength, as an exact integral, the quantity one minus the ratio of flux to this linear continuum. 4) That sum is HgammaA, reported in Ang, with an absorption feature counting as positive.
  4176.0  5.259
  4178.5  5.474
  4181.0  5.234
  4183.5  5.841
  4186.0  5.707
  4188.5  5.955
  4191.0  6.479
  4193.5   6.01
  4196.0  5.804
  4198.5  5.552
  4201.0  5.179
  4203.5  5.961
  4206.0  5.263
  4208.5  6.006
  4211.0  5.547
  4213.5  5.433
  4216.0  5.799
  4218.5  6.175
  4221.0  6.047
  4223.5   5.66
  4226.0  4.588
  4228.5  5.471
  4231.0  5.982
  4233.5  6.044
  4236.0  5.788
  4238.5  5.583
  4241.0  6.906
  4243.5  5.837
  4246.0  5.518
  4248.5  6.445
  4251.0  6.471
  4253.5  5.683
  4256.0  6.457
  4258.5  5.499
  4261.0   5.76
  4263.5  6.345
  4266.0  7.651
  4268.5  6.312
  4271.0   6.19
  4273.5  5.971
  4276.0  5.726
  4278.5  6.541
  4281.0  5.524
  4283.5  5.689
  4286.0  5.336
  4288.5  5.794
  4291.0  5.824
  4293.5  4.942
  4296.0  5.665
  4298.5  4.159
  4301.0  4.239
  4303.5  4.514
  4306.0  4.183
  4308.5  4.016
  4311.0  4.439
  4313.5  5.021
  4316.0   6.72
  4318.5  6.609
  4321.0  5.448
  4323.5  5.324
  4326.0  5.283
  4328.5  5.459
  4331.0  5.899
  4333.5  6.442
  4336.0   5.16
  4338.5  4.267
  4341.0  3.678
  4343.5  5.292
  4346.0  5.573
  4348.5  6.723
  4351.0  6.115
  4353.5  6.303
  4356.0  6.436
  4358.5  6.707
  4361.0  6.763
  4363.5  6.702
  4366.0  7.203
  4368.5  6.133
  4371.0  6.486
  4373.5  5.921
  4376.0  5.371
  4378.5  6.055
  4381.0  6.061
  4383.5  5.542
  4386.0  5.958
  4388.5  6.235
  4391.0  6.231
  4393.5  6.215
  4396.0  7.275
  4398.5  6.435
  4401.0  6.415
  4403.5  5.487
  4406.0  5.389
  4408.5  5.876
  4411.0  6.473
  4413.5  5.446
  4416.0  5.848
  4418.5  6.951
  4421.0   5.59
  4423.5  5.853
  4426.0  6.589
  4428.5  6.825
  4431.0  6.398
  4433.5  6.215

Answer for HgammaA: -1.4 Ang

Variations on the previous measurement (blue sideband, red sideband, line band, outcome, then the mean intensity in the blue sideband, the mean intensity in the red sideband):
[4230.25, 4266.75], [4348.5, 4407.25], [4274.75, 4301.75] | 3.2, 6.11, 6.25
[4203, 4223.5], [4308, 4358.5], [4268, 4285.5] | -0.9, 5.76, 5.56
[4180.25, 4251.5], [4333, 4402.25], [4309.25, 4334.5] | 1.5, 5.8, 6.06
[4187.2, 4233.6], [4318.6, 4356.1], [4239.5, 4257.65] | -1.6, 5.73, 5.57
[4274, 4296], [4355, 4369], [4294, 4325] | 5.1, 5.68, 6.69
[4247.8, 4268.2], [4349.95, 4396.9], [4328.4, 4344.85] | 3.0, 6.29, 6.29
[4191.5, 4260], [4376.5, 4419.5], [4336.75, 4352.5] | 1.9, 5.81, 6.09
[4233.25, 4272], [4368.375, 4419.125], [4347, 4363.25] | -1.1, 6.16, 6.07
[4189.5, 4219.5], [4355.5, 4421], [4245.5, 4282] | -1.5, 5.77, 6.2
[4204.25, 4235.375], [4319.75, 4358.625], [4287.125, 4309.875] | 3.3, 5.68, 5.6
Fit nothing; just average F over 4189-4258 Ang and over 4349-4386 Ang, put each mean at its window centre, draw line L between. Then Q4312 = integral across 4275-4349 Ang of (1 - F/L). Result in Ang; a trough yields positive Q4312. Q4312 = 9.7 Ang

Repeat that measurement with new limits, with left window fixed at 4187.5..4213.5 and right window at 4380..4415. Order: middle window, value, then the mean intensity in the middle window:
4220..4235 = 0.4 Ang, 5.63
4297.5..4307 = 2.6 Ang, 4.28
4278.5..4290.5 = 0.4 Ang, 5.7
